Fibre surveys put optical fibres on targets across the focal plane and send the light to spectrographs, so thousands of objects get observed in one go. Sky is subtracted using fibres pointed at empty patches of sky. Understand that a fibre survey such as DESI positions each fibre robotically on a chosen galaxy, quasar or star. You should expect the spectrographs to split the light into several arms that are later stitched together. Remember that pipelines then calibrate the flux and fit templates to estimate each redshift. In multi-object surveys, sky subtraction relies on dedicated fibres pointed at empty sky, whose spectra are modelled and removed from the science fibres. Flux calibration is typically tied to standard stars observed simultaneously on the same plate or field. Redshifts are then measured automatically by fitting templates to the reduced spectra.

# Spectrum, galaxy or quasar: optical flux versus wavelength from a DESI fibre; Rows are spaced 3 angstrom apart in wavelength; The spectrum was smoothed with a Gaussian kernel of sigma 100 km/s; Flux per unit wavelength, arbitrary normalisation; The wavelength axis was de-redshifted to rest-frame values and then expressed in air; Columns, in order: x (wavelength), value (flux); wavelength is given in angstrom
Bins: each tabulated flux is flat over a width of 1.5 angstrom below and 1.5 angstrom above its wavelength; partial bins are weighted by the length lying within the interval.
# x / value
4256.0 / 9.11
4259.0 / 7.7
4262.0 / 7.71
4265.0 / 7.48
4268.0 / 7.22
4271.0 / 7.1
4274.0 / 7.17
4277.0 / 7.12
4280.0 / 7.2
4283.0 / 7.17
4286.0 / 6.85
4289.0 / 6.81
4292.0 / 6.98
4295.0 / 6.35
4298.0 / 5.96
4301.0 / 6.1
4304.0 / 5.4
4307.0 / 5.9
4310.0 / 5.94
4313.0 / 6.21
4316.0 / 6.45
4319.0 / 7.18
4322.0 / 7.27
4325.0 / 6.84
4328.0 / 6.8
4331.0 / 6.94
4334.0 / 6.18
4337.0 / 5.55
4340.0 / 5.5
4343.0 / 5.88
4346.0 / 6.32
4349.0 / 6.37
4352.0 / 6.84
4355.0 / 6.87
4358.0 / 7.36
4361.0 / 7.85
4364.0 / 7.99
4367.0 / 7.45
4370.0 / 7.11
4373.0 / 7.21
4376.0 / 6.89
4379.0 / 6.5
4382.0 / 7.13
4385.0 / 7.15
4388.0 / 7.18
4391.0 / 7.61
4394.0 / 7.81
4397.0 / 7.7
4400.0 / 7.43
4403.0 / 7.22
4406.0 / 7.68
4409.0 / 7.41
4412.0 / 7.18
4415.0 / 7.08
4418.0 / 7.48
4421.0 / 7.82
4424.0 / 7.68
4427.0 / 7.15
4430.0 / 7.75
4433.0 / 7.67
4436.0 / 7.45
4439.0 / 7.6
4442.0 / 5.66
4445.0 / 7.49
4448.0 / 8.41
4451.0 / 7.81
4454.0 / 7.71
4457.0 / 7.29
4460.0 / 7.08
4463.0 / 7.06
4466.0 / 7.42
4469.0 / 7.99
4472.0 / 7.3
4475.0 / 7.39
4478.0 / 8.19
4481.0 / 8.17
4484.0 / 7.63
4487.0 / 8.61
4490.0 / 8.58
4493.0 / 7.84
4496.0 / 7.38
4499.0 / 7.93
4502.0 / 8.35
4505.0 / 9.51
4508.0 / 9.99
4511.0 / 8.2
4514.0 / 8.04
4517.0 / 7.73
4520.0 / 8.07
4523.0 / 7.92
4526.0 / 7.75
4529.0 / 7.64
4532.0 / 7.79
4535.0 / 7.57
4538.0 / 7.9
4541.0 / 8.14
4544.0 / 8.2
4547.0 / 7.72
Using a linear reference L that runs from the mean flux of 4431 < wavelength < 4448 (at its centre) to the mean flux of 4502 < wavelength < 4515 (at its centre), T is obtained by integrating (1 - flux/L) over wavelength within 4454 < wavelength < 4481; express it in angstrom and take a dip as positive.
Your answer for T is 1.5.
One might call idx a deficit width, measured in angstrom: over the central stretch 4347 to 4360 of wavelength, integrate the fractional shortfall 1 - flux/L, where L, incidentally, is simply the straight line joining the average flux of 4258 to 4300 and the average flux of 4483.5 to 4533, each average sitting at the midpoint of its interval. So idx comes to 0.9 angstrom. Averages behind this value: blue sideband 7.04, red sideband 8.19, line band 6.88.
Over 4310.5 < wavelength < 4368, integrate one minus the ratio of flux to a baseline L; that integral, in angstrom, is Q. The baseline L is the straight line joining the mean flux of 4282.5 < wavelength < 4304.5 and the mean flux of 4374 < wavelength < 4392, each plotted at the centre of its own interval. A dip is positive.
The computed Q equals 0.6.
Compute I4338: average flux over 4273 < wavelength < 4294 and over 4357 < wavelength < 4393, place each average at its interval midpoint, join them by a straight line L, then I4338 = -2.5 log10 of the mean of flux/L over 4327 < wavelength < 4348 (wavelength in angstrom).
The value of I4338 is 0.17 mag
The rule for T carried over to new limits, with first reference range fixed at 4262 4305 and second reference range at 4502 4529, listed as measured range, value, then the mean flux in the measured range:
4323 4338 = 1.3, 6.52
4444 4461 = 0.6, 7.65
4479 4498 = 0.3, 8.04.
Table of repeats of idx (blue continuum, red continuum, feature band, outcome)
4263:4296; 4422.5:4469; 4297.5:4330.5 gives 3.4 angstrom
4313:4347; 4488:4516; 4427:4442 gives 0.5 angstrom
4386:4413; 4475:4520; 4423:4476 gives 2.9 angstrom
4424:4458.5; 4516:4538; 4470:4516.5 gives -3.2 angstrom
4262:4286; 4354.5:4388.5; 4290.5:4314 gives 3.6 angstrom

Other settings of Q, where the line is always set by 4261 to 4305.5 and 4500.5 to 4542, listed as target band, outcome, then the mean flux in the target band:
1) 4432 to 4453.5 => 0.81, 7.45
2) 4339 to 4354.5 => 2.04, 6.25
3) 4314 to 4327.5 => 0.28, 6.9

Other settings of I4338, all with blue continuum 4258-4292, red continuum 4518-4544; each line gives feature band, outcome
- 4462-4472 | 0.031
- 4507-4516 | -0.106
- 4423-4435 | 0.007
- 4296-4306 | 0.237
